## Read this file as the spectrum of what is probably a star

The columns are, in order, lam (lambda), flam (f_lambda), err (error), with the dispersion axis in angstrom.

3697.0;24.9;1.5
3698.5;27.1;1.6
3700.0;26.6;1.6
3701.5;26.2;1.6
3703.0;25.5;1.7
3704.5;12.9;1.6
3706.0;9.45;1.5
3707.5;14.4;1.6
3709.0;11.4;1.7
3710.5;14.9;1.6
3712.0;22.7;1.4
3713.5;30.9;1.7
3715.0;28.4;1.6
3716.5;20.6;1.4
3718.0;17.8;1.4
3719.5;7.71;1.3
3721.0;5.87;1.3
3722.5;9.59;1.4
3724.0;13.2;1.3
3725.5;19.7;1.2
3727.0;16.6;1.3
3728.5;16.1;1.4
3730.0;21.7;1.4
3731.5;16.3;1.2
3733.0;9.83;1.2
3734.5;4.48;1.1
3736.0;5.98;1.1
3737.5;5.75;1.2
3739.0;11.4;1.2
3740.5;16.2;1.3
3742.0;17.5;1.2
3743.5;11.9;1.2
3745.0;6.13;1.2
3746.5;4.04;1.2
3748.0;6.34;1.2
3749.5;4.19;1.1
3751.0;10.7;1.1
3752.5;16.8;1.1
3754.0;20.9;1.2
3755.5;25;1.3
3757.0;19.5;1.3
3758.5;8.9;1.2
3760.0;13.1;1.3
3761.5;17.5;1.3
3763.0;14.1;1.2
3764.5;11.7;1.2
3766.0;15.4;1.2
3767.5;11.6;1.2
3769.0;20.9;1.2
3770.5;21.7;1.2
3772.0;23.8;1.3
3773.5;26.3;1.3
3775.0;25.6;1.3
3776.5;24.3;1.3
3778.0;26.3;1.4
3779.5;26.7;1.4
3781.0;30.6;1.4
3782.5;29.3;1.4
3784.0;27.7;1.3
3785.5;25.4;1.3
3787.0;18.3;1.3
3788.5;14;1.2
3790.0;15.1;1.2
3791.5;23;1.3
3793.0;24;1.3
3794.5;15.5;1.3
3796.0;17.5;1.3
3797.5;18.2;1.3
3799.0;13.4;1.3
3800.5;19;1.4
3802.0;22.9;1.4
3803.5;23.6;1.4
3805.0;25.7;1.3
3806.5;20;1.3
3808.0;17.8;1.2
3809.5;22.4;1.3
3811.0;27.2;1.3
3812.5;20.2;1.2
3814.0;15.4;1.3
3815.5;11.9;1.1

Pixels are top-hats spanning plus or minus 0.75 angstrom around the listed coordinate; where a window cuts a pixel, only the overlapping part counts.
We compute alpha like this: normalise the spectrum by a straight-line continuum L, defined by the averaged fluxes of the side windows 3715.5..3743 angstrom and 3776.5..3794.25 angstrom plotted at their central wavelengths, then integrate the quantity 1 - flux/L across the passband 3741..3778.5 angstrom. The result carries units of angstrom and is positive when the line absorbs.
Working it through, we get 6.0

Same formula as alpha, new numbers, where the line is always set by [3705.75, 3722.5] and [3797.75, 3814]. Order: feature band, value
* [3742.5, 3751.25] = 5.22 angstrom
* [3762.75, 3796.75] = -2.93 angstrom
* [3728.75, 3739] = 3.81 angstrom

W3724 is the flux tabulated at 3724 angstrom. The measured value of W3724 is 13.2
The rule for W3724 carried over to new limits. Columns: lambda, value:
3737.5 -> 5.75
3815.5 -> 11.9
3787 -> 18.3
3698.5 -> 27.1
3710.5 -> 14.9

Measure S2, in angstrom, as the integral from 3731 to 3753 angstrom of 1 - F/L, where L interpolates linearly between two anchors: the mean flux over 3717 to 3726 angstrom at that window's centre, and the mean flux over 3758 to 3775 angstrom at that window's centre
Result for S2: 7.4 angstrom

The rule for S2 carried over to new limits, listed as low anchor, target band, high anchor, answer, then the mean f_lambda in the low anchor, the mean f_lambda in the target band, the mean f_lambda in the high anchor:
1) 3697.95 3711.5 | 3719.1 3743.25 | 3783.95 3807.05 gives 8.40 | 18.7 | 12.4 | 20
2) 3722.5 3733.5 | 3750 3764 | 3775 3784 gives 3.95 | 15.9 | 16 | 27.3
